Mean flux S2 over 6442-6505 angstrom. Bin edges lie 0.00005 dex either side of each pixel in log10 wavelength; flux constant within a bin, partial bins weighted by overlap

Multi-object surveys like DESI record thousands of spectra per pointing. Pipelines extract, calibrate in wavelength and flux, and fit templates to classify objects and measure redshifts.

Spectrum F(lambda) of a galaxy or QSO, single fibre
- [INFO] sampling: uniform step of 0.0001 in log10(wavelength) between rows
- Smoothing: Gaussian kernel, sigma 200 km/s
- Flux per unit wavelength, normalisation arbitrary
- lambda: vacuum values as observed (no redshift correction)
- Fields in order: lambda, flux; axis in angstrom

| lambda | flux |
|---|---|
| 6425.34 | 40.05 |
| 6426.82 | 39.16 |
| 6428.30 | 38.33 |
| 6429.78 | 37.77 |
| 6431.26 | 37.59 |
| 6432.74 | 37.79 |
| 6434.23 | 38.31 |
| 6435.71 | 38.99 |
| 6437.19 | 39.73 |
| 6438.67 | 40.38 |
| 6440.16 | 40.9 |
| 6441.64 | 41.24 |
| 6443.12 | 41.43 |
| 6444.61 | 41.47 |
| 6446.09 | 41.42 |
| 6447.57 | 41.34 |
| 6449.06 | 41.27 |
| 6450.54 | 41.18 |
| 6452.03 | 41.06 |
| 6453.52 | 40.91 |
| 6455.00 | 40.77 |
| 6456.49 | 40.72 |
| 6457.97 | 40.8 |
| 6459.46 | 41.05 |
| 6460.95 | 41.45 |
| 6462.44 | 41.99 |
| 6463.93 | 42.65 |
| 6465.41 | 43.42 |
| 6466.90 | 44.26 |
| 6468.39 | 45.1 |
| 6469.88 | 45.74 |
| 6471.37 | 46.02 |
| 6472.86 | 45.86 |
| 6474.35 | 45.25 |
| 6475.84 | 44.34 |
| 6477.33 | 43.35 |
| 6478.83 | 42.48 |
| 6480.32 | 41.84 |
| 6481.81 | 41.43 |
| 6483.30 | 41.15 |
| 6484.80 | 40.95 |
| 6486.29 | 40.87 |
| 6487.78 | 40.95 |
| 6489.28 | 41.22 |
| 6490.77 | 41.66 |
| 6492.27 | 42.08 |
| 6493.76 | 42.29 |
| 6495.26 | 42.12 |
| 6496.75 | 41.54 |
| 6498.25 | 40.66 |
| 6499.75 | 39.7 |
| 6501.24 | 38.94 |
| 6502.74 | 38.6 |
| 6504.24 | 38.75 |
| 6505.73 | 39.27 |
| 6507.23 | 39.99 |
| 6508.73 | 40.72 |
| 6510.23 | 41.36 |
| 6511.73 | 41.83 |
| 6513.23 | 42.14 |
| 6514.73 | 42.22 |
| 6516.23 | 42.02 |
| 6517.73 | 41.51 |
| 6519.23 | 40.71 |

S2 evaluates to 41.9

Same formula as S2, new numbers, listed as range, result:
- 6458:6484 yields 43.3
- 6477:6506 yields 41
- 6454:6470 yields 42.4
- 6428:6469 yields 40.8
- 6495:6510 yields 40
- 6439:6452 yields 41.2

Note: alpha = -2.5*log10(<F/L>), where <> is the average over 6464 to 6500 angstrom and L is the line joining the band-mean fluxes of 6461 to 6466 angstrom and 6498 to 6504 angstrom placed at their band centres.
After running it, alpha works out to -0.05 mag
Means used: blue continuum 42.5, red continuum 39.3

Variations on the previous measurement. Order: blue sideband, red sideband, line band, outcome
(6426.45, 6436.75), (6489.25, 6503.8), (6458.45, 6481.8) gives -0.098 mag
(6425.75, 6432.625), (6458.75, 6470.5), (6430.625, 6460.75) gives 0.003 mag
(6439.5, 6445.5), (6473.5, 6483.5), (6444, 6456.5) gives 0.013 mag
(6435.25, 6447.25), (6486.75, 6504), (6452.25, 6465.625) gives -0.017 mag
